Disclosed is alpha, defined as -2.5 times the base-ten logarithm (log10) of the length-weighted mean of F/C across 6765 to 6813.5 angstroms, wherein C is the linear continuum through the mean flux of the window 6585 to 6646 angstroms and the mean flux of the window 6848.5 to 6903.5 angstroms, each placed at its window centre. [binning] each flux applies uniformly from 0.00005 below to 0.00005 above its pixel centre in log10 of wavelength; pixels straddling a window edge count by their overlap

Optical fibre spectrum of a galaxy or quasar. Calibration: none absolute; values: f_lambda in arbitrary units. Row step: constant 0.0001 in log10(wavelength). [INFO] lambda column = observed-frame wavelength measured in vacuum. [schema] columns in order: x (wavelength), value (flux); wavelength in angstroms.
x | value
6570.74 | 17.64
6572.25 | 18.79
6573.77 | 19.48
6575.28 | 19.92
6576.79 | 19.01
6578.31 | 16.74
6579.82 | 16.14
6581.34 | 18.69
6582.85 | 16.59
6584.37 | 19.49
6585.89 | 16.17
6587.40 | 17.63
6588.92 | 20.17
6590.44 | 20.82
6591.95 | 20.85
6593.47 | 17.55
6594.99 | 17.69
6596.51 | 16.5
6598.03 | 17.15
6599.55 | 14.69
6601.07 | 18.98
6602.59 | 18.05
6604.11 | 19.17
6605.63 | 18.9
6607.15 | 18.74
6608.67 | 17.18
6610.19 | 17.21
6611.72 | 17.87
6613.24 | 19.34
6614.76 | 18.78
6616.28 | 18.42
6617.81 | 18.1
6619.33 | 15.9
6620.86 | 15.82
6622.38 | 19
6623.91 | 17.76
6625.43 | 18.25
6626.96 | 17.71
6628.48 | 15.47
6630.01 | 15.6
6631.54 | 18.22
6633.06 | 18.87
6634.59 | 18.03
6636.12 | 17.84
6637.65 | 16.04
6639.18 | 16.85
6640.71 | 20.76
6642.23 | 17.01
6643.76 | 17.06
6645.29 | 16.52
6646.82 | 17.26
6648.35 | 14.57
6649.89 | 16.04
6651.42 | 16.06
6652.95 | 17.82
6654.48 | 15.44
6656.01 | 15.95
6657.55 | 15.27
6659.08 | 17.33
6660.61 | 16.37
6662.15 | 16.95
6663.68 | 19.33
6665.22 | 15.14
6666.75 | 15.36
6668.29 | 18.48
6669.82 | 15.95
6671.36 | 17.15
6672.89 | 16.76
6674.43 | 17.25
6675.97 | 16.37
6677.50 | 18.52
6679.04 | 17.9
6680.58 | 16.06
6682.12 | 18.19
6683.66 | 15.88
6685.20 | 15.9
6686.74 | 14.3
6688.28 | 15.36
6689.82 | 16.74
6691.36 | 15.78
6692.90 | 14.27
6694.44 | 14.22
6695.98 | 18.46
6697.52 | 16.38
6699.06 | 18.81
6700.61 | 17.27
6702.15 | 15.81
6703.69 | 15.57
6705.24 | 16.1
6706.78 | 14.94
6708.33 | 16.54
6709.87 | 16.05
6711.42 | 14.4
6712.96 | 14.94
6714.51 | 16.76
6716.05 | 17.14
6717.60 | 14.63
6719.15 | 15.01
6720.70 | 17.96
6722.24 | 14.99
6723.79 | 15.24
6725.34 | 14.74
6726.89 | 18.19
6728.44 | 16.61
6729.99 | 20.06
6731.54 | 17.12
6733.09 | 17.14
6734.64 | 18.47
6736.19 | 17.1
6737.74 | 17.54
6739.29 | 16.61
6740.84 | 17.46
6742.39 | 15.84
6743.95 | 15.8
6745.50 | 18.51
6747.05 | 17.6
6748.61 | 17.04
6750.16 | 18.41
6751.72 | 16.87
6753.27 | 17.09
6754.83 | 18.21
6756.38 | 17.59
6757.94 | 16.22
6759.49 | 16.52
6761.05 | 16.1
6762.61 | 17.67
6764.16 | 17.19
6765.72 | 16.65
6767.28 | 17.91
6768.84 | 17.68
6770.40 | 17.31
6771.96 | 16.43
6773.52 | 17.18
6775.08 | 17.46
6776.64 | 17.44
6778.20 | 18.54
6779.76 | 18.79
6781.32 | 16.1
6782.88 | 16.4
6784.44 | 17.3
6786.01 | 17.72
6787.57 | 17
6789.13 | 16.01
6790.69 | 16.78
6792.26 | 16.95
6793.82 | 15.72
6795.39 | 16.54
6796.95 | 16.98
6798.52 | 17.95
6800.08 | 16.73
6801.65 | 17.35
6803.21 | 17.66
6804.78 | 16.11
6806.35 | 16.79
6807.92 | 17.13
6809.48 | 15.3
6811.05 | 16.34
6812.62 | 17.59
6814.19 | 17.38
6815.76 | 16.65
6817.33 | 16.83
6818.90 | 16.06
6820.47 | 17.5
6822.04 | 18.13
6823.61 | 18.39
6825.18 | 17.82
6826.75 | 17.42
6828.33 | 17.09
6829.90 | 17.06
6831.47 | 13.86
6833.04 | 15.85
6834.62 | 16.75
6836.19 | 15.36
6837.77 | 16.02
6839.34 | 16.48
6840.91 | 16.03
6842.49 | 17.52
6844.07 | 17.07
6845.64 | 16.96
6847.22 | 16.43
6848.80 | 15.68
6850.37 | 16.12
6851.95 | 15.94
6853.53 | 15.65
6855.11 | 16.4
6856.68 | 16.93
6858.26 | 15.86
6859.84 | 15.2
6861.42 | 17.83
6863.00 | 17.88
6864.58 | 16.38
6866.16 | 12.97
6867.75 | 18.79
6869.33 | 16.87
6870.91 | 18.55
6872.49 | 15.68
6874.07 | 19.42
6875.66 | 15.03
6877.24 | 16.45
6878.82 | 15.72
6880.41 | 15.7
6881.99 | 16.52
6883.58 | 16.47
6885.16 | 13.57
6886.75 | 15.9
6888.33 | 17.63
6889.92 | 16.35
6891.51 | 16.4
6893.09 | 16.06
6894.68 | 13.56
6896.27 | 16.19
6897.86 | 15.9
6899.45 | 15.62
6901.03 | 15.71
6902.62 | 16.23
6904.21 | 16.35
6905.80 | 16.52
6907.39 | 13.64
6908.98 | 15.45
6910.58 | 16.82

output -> -0.02 mag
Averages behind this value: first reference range 17.8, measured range 17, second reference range 16.2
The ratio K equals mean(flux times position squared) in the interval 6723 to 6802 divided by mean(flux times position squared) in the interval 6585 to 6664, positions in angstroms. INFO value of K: 1.0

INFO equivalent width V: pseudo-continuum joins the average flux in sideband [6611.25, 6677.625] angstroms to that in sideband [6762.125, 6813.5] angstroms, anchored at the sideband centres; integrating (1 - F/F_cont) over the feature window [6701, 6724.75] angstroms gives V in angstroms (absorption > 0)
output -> 1.9 angstroms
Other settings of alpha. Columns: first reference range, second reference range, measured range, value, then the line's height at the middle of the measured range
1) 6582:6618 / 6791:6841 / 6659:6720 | 0.079 mag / 17.6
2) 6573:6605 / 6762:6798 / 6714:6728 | 0.089 mag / 17.4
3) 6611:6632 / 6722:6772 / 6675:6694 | 0.071 mag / 17.3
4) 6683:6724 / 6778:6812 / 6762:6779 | -0.049 mag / 16.6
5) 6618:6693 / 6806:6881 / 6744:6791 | -0.035 mag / 16.7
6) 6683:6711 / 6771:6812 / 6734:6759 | -0.049 mag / 16.5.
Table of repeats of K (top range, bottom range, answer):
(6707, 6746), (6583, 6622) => 0.95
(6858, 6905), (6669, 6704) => 1.04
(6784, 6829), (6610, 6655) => 1.03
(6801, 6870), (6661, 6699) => 1.05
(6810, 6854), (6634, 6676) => 1.04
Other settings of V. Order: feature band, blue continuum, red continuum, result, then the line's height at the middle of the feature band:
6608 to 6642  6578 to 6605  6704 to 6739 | -0.19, 17.6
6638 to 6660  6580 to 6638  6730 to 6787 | 1.27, 17.7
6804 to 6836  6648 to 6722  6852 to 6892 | -0.78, 16.4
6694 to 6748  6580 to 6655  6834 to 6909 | 1.48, 17.1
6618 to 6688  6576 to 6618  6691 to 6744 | 1.70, 17.3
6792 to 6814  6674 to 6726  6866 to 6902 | -0.88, 16.2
